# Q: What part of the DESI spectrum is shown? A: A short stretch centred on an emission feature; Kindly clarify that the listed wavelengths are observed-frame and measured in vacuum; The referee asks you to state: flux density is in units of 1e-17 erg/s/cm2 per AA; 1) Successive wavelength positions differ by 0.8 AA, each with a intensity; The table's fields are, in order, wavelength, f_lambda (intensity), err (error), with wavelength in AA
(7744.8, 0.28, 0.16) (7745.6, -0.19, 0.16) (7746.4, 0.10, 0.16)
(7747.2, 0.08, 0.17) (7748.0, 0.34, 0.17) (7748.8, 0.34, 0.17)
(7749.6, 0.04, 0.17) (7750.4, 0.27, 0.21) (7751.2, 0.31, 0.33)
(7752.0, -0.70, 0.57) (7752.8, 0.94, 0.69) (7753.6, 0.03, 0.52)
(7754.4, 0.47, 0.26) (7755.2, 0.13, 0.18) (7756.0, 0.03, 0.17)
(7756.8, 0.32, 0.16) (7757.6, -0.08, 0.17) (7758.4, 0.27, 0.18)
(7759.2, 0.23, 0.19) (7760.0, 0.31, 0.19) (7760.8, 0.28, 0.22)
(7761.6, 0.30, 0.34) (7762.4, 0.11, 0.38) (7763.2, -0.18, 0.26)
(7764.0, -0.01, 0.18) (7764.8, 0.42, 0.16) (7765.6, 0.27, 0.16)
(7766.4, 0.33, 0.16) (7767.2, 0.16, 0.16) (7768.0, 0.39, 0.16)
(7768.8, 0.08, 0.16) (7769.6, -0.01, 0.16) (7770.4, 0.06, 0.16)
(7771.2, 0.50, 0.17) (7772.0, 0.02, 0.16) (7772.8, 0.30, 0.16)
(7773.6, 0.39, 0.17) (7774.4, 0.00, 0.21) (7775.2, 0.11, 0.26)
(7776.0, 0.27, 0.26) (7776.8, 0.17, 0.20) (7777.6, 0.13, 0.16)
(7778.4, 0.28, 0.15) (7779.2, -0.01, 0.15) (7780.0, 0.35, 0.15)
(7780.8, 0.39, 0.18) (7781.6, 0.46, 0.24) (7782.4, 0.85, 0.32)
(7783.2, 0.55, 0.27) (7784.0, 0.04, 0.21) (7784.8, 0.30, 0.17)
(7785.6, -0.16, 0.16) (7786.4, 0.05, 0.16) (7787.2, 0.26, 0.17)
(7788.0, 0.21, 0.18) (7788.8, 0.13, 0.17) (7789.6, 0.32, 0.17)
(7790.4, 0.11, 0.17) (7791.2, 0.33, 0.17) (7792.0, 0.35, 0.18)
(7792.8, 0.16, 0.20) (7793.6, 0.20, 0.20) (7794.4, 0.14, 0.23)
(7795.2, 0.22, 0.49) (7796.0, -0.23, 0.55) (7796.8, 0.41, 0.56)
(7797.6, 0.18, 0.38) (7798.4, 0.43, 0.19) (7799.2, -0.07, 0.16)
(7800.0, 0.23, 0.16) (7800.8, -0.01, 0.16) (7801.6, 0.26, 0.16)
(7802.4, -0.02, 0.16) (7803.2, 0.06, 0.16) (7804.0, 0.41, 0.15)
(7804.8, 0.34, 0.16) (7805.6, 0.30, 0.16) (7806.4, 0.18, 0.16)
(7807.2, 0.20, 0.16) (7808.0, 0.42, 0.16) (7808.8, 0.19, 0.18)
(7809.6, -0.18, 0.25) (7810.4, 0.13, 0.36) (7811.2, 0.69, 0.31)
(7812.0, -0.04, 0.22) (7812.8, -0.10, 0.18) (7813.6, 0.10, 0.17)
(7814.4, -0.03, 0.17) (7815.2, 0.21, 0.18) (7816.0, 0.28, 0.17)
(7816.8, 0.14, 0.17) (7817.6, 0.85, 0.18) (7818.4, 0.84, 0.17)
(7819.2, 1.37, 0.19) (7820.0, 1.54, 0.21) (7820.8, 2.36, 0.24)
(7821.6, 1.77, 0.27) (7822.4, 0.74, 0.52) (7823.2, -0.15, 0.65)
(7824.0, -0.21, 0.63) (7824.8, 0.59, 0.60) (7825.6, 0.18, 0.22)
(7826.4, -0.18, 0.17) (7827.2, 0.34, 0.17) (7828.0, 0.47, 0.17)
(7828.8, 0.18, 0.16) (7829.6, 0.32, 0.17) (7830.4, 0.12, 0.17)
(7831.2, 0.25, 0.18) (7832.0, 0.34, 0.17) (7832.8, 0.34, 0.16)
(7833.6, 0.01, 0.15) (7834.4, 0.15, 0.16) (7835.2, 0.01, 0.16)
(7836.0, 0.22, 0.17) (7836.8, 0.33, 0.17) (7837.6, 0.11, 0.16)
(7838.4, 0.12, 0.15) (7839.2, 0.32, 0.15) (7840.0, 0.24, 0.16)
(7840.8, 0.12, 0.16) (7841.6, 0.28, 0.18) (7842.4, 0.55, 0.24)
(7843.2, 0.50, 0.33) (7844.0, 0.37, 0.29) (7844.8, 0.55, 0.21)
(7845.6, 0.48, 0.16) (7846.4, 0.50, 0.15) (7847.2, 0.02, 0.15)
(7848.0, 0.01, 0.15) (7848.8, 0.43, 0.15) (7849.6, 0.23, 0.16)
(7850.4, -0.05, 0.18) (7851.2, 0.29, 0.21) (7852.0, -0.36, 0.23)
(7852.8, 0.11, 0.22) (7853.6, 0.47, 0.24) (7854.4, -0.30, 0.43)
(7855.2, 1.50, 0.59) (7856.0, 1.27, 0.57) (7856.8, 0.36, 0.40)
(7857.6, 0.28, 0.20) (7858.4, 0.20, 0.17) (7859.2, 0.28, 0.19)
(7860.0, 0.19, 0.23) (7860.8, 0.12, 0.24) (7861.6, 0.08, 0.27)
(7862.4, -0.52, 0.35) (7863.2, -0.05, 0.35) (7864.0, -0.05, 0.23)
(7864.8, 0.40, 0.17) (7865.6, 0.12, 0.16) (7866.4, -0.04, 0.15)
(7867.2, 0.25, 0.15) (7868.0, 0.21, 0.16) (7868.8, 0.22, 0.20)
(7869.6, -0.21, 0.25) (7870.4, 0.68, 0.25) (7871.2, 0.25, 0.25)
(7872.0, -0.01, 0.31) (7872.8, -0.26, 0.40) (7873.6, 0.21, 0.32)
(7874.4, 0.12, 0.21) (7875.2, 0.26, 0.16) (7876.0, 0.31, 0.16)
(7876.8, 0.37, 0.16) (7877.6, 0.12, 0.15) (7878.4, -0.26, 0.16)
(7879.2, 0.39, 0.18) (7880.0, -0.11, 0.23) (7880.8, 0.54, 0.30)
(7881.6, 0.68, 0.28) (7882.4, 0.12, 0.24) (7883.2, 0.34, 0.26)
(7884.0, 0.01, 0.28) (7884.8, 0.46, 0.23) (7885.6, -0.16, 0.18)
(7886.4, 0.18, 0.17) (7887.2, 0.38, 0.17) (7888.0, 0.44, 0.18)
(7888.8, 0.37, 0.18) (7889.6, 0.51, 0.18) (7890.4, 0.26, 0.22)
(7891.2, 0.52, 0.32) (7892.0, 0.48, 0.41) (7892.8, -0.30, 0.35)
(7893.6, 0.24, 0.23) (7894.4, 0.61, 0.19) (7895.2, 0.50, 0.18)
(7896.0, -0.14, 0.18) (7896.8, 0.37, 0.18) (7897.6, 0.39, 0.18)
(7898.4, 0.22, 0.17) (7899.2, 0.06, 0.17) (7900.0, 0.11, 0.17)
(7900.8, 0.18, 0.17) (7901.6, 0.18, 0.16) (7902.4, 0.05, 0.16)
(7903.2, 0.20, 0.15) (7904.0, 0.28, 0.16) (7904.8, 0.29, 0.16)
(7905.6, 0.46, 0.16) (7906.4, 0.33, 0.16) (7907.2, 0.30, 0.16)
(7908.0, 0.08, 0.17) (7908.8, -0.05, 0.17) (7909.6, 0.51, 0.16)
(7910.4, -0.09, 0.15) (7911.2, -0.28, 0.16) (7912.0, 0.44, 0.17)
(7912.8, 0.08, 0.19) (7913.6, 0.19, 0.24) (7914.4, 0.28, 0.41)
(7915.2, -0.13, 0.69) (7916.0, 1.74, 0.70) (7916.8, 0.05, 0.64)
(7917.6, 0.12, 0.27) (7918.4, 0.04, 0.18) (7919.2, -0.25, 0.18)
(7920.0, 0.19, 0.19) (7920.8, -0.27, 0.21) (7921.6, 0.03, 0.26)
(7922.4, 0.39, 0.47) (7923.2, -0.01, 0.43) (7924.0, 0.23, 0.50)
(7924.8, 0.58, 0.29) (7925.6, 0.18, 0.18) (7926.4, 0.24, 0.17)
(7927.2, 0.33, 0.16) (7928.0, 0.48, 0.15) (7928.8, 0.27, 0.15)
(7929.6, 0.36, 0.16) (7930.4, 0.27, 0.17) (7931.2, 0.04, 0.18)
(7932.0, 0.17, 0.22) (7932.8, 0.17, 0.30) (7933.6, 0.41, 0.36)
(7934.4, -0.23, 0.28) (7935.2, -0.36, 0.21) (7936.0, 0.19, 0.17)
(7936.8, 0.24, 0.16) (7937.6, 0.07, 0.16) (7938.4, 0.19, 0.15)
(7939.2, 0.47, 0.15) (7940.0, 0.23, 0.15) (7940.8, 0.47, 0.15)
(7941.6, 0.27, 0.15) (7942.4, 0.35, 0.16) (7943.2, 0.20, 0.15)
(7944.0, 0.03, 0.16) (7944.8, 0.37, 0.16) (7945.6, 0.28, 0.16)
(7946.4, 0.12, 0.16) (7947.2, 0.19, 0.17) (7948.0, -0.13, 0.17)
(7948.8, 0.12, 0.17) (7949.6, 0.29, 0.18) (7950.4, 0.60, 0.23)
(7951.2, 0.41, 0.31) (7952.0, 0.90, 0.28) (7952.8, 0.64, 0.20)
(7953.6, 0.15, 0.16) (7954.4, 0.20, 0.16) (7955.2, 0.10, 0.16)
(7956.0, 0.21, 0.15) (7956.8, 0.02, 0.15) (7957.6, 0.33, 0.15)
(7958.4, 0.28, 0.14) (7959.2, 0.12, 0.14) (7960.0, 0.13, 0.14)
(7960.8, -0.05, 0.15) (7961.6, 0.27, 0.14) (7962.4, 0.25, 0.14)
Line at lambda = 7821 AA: H-alpha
